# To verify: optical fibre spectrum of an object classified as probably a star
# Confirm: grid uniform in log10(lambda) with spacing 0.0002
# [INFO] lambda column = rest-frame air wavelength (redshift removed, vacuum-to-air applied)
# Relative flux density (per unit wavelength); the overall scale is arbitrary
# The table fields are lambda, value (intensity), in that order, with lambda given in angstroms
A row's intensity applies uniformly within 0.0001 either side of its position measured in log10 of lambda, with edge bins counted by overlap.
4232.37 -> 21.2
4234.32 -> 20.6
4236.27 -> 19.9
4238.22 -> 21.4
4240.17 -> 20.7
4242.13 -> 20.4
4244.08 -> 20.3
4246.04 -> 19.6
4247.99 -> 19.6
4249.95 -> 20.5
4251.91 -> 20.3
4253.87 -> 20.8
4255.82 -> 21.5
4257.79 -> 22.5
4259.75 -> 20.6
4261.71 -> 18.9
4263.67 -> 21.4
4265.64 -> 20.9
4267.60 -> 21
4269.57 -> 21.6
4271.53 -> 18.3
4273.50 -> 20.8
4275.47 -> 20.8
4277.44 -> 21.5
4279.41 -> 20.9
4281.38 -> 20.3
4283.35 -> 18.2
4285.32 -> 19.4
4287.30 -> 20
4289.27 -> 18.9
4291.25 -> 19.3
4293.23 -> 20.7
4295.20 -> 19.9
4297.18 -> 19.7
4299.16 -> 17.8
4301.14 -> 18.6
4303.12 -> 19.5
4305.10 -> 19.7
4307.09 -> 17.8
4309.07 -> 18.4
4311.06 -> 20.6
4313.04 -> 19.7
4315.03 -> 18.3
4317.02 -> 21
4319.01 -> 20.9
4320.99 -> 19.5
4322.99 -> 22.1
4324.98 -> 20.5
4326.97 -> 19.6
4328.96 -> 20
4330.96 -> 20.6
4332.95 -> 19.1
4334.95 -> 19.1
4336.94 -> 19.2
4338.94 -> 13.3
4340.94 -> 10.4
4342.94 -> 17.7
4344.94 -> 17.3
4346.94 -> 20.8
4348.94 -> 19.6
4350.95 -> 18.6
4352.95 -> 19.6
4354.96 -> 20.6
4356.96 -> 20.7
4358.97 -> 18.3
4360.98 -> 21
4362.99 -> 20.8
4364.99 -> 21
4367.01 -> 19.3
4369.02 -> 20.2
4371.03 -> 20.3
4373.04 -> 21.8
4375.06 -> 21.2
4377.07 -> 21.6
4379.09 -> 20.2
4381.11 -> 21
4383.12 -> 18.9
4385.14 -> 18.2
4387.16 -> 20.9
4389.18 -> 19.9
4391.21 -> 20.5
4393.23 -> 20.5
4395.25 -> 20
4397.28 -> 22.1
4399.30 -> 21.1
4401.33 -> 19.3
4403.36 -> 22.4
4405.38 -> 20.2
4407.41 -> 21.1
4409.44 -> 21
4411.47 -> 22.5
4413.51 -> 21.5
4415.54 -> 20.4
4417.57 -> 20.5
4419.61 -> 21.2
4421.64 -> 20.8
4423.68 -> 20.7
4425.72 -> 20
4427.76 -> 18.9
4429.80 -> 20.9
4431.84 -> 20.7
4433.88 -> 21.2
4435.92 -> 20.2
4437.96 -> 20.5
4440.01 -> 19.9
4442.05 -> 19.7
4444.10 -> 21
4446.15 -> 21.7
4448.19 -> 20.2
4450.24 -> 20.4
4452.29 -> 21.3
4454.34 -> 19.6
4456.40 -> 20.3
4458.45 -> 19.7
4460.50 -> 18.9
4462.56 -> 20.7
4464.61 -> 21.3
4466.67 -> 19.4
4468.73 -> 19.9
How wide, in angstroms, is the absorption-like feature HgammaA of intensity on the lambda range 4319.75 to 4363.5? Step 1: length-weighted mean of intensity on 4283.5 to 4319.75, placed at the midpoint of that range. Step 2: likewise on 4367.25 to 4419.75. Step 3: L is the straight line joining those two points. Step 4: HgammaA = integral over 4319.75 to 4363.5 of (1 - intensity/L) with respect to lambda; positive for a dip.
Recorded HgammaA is 2.1 angstroms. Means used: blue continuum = 19.4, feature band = 19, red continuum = 20.7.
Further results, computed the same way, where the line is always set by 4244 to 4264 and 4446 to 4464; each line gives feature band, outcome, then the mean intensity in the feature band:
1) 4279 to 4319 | 2.0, 19.4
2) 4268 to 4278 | 0.0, 20.6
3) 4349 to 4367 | 0.3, 20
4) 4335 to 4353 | 2.7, 17.4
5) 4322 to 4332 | -0.1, 20.6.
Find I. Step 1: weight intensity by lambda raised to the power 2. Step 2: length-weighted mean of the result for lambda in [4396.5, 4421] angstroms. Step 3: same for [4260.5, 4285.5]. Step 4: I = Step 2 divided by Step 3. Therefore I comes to 1.1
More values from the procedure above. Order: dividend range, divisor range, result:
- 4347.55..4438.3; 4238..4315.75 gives 1.08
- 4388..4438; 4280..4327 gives 1.11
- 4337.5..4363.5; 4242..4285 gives 0.93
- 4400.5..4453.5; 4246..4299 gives 1.10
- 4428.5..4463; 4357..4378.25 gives 1.03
